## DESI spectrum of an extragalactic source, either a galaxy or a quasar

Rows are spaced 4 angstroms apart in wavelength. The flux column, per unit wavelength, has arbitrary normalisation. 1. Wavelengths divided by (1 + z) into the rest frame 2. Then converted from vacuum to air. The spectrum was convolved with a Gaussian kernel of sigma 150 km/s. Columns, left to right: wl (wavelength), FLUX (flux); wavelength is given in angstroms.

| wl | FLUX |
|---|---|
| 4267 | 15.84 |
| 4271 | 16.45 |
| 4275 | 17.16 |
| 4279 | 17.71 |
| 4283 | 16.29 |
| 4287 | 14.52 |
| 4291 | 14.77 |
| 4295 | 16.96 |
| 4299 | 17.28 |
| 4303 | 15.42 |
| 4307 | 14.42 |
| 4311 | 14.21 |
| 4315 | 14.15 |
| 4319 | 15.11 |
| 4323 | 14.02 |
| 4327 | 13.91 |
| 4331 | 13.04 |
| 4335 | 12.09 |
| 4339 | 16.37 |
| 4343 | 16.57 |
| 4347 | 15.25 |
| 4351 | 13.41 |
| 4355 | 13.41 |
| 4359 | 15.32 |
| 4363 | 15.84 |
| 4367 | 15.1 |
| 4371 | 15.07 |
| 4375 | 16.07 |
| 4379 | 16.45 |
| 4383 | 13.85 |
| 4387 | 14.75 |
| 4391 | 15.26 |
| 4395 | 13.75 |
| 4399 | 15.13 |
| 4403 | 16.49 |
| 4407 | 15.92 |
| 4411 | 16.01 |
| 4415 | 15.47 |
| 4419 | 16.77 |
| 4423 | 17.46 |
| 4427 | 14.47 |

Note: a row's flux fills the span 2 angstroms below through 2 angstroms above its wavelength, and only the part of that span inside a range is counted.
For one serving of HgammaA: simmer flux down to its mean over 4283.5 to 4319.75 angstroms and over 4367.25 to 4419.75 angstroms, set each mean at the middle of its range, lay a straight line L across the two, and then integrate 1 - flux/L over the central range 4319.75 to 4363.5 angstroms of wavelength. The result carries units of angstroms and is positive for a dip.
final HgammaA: 2.5 angstroms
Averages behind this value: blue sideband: 15.3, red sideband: 15.4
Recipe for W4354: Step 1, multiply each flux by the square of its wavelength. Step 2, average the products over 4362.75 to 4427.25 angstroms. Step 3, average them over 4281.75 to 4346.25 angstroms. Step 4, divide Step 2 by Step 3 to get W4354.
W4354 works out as 1.1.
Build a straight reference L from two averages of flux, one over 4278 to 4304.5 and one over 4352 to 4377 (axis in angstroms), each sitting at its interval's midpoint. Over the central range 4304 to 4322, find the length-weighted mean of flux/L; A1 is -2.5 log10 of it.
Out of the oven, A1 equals 0.09 mag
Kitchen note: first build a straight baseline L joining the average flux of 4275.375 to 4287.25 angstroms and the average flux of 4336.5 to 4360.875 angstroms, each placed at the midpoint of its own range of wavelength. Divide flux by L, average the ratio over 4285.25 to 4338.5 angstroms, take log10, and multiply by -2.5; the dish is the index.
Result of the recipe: 0.09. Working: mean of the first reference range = 16.6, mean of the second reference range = 15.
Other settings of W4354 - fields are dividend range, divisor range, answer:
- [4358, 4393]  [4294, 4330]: 1.05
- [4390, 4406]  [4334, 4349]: 1.02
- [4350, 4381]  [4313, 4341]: 1.09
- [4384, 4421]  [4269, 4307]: 1.01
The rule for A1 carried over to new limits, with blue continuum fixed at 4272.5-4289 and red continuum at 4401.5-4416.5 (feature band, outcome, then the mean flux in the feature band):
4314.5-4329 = 0.14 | 14.3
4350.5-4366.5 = 0.11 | 14.7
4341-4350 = 0.04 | 15.6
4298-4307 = 0.04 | 15.8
